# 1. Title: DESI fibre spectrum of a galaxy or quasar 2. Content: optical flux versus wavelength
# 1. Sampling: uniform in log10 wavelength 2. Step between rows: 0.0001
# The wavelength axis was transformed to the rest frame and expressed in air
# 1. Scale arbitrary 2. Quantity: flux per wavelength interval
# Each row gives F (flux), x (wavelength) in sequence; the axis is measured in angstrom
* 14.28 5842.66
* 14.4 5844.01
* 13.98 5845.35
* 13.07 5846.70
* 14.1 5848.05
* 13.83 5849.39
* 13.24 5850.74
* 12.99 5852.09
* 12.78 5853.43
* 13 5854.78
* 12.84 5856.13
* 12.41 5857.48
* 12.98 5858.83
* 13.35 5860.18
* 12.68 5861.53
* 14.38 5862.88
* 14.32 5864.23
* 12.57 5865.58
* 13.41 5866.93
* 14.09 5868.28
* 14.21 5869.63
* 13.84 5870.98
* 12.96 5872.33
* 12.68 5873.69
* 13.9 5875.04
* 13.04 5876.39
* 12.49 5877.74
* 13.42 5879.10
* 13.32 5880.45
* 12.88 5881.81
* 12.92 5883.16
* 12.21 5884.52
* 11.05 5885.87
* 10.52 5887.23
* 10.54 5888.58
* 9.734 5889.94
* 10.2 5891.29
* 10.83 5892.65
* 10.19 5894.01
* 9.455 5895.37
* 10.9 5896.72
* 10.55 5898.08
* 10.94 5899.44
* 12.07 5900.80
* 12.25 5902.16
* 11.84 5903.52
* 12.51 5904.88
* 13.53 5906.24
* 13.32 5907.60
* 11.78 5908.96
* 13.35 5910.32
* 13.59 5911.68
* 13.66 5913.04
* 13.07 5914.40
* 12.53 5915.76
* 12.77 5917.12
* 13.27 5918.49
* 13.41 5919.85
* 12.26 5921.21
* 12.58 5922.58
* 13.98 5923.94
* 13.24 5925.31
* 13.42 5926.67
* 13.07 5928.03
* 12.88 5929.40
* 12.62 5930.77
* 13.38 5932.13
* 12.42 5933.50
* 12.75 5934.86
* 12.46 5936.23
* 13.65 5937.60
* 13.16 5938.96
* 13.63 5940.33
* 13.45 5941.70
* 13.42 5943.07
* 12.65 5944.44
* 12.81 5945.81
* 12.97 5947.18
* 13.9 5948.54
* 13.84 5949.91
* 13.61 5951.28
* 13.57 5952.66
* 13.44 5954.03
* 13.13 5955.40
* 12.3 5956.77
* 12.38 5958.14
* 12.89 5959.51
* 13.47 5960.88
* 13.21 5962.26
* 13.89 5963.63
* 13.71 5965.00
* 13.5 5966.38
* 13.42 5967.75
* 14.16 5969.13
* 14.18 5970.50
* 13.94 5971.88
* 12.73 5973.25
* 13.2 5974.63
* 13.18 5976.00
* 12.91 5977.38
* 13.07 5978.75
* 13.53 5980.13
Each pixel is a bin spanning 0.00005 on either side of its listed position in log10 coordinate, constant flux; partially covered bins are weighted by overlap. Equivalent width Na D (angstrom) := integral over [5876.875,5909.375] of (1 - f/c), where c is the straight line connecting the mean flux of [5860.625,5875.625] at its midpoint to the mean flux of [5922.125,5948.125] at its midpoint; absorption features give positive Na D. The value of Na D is 4.2 angstrom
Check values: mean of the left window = 13.5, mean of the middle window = 11.6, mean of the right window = 13.1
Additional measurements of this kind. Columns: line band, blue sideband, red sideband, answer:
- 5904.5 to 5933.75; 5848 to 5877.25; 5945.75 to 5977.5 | 0.67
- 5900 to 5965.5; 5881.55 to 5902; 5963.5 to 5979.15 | -4.28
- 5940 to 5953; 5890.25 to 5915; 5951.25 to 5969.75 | -0.41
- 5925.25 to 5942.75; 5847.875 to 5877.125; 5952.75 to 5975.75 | 0.34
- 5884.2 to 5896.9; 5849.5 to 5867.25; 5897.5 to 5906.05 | 1.73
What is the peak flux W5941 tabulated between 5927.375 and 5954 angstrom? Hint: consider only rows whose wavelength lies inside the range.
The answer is 13.9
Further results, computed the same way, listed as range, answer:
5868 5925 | 14.21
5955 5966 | 13.89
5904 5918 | 13.66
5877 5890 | 13.42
